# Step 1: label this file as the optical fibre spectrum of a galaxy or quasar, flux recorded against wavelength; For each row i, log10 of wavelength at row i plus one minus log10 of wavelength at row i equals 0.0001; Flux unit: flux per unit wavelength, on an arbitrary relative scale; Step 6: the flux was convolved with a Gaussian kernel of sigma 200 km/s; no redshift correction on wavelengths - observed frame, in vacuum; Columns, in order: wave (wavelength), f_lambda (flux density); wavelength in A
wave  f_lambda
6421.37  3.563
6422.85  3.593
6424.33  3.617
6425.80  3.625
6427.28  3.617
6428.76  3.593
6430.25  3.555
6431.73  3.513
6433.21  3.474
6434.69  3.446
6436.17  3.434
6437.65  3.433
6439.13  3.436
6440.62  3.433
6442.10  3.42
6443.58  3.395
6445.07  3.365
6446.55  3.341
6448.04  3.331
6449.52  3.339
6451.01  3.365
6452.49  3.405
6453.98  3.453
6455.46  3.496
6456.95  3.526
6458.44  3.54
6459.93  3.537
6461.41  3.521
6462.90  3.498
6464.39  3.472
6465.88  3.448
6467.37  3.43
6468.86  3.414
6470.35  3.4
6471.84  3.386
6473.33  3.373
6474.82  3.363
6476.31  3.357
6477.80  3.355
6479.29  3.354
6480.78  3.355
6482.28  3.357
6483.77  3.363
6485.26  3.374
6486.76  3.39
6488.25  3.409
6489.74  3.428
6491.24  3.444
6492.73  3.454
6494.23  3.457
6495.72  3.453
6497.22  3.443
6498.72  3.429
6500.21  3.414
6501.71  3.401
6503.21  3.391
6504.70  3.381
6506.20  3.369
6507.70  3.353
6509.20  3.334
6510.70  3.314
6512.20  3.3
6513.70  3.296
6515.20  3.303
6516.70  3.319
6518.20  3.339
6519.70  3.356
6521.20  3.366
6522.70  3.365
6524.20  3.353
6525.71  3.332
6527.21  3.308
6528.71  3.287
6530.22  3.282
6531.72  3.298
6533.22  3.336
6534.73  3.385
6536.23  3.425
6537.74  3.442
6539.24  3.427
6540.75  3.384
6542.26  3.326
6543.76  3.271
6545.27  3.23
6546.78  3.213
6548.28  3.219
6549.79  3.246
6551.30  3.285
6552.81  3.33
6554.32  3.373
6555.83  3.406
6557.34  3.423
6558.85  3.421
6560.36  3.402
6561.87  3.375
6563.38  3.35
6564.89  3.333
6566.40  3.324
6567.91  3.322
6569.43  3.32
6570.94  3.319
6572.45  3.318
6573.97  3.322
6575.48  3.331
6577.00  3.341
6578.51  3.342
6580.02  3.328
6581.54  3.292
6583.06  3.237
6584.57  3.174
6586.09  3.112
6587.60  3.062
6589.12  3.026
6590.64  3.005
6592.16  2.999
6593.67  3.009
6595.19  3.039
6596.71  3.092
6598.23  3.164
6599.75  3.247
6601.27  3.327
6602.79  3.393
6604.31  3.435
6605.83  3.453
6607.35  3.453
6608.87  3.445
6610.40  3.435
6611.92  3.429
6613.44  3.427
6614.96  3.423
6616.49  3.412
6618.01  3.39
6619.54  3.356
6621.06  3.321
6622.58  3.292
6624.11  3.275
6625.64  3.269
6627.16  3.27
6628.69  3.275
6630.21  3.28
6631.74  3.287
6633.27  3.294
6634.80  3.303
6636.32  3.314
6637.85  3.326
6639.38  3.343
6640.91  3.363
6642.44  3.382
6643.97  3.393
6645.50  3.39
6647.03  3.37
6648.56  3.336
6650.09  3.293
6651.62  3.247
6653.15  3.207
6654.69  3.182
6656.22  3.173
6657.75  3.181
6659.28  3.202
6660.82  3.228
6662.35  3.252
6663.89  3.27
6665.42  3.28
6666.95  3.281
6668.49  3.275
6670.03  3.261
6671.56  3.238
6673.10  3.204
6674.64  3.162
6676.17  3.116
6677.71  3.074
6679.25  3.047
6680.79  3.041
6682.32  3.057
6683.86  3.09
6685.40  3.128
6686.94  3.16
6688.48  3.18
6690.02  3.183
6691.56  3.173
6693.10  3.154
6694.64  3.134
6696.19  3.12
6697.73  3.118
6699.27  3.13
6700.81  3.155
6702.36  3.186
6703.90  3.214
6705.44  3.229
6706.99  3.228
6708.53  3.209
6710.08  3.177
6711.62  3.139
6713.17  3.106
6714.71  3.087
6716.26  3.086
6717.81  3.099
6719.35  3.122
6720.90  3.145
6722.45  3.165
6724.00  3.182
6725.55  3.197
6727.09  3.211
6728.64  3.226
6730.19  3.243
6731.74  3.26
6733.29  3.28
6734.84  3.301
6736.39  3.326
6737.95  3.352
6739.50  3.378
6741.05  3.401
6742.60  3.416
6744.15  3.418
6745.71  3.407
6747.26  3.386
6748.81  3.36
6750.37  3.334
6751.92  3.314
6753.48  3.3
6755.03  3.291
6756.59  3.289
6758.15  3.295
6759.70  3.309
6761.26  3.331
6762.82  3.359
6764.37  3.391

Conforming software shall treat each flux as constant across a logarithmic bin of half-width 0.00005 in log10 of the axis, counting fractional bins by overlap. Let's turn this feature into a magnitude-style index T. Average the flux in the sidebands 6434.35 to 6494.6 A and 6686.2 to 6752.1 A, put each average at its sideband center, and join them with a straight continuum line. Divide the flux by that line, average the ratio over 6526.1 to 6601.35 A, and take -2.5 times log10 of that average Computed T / 0.022 mag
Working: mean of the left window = 3.42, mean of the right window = 3.22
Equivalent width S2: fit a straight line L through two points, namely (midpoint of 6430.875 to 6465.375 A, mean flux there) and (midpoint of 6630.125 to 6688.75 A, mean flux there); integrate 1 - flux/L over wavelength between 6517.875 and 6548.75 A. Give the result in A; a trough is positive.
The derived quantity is 0.26 A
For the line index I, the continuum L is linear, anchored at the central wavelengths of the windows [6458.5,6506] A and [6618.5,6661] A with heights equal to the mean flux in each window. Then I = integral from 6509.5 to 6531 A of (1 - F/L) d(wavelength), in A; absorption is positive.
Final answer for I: 0.4 A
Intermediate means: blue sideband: 3.42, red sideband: 3.29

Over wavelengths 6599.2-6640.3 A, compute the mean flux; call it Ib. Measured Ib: 3.35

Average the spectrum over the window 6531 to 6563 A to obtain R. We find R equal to 3.34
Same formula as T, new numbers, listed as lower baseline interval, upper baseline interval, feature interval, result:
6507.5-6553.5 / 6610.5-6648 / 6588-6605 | 0.061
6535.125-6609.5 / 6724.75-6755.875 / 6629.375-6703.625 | 0.029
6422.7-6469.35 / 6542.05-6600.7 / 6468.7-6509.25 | 0.001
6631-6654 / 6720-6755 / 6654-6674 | 0.028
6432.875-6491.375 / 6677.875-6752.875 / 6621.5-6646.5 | -0.014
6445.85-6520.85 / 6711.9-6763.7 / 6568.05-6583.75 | 0.013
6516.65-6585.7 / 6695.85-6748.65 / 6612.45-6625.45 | -0.022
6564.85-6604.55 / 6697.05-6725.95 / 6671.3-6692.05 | 0.015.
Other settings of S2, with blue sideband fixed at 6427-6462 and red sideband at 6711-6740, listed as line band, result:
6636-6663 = -0.13 A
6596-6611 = -0.14 A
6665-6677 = 0.10 A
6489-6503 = -0.11 A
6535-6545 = -0.01 A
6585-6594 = 0.77 A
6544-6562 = 0.18 A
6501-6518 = 0.27 A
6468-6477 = 0.12 A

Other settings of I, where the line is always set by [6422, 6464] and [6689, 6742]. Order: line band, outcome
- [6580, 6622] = 0.60 A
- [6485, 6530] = 0.51 A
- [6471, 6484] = 0.29 A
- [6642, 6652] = -0.24 A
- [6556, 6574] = -0.02 A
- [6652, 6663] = 0.18 A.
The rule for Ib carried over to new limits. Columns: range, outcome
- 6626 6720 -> 3.21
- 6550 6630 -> 3.3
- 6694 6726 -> 3.15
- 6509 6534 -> 3.32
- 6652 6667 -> 3.22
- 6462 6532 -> 3.38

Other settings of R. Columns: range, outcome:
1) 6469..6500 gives 3.4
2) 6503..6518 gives 3.33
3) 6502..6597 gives 3.3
